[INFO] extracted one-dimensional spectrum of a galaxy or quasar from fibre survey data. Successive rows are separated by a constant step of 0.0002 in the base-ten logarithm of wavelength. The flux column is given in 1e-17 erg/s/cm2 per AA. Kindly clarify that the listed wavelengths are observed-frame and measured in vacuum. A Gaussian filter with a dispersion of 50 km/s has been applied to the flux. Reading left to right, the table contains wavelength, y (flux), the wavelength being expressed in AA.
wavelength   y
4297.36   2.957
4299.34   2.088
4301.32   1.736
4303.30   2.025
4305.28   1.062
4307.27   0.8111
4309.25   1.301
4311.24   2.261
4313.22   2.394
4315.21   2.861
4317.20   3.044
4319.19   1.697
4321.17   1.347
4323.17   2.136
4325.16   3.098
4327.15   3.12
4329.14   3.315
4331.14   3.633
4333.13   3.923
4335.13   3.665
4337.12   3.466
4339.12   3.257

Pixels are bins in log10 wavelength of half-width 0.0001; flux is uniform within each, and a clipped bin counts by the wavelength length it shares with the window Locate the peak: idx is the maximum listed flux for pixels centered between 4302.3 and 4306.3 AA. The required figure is 2.025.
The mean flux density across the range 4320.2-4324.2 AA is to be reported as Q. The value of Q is 1.75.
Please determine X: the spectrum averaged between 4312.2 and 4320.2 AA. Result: 2.5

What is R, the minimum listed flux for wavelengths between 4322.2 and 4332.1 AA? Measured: 2.136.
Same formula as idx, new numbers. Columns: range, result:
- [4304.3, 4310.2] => 1.301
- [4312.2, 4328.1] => 3.12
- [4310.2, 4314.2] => 2.394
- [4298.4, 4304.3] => 2.088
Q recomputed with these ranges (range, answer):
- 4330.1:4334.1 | 3.77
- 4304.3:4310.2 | 1.06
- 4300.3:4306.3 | 1.61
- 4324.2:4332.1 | 3.29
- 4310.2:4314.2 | 2.32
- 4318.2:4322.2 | 1.53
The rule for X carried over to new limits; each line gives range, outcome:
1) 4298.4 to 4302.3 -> 1.91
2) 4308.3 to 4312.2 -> 1.78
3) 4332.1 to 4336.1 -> 3.79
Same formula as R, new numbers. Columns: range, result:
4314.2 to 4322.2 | 1.347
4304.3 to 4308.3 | 0.8111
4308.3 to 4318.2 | 1.301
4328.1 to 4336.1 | 3.315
